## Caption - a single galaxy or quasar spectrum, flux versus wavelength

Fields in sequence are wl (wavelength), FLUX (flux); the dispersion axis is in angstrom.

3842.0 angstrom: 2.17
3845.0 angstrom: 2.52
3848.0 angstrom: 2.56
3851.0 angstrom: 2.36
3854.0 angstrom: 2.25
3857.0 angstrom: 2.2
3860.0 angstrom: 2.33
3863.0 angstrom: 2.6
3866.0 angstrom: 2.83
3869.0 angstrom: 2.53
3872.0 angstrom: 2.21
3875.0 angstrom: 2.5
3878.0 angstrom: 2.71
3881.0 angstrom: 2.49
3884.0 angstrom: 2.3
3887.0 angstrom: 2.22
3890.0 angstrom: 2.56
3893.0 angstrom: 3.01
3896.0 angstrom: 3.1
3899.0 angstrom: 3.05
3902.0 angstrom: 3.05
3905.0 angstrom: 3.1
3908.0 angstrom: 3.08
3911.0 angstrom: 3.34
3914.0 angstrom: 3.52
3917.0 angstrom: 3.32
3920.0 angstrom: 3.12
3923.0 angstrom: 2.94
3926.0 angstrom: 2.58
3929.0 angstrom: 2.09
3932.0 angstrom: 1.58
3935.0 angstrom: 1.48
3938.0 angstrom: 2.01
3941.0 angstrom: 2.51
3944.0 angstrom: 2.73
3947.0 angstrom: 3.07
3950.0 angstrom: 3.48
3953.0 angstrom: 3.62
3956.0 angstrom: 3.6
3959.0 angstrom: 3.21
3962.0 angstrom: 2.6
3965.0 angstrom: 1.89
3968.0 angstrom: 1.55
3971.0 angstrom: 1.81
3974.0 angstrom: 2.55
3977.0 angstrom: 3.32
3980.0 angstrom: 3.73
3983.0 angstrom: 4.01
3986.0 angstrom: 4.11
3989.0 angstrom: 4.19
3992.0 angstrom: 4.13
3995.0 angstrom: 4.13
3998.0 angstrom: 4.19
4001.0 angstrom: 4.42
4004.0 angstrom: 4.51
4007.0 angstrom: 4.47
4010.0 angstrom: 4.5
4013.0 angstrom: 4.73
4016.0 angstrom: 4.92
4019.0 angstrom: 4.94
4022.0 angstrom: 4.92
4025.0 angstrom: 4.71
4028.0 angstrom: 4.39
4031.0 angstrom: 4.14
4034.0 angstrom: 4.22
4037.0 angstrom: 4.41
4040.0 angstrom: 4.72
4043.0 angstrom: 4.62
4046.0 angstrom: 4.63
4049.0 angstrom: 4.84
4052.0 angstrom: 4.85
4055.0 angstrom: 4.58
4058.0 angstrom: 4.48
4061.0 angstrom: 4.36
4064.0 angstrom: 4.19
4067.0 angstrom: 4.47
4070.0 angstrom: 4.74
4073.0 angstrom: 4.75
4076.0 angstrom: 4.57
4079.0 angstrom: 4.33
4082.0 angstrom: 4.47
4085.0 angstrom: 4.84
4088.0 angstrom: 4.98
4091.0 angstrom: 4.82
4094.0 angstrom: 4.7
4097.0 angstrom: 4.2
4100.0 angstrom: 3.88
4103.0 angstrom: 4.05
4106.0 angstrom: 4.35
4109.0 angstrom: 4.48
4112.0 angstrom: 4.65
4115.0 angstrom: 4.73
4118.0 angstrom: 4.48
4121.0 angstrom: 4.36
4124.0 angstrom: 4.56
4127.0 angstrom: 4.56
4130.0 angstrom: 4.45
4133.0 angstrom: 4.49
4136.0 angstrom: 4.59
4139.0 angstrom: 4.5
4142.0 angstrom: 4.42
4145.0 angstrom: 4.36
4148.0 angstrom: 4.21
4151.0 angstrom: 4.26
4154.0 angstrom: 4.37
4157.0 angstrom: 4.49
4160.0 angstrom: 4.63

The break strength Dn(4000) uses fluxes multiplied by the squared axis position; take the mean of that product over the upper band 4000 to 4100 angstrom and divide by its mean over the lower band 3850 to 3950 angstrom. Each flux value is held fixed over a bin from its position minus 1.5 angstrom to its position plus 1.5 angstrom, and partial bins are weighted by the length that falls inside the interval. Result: 1.9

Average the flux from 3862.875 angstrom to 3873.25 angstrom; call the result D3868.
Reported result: 2.54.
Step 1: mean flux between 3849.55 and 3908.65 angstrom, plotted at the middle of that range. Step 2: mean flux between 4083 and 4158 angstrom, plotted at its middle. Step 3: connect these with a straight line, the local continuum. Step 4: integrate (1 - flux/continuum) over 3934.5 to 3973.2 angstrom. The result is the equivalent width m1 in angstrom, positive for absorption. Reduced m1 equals 7.01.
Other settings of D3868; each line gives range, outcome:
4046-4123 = 4.53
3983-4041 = 4.45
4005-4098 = 4.6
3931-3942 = 1.88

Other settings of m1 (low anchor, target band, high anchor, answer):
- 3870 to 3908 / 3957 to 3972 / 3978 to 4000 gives 5.8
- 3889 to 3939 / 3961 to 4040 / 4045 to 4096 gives -2.0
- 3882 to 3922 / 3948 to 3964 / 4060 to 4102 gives 0.9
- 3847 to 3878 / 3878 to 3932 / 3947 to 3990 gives -2.5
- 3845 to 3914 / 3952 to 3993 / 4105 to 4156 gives 2.4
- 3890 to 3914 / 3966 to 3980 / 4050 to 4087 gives 4.8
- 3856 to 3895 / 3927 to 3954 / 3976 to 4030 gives 7.7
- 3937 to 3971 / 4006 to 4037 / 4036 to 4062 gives -4.1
